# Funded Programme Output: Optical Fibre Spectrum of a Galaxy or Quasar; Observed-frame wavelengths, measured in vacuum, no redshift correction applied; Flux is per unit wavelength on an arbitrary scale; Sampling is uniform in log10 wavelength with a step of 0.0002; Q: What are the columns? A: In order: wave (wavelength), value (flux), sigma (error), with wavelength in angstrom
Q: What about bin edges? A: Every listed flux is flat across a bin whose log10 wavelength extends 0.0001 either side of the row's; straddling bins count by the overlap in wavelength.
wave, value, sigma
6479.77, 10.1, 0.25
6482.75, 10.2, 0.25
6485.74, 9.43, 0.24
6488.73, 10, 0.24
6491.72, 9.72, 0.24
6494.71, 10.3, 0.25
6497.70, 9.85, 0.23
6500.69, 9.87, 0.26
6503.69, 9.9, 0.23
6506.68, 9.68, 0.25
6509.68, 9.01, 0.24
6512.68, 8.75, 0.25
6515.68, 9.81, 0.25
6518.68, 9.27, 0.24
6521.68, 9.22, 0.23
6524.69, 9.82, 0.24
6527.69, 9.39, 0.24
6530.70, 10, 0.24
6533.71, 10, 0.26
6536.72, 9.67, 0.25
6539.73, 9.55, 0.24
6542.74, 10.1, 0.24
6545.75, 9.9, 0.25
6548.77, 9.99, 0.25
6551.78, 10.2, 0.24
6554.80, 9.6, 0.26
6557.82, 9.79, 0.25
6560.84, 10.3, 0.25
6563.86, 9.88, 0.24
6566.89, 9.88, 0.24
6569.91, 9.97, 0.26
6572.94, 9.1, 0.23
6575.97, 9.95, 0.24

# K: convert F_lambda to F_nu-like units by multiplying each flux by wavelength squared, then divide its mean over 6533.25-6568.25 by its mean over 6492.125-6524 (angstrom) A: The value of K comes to 1.05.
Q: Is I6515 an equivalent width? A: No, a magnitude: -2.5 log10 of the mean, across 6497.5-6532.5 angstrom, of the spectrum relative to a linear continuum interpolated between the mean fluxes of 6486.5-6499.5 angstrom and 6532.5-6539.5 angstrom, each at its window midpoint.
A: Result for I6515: 0.035 mag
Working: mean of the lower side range 9.94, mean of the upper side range 9.78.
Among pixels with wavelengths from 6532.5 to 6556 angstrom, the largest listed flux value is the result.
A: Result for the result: 10.2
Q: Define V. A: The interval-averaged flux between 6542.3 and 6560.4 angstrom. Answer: 9.94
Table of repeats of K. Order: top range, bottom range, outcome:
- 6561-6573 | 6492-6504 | 1.01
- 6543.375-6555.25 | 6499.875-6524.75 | 1.07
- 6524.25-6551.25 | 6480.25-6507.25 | 1.01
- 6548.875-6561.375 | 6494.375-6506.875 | 1.02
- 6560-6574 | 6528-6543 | 1.01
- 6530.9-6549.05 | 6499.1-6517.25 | 1.05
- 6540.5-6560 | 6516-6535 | 1.04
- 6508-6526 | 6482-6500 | 0.95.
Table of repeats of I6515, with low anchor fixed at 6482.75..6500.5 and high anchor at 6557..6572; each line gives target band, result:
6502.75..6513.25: 0.06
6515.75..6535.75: 0.03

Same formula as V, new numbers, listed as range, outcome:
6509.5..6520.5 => 9.24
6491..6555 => 9.71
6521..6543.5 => 9.72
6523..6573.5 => 9.84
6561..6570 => 9.96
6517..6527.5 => 9.44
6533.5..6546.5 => 9.83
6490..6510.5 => 9.79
